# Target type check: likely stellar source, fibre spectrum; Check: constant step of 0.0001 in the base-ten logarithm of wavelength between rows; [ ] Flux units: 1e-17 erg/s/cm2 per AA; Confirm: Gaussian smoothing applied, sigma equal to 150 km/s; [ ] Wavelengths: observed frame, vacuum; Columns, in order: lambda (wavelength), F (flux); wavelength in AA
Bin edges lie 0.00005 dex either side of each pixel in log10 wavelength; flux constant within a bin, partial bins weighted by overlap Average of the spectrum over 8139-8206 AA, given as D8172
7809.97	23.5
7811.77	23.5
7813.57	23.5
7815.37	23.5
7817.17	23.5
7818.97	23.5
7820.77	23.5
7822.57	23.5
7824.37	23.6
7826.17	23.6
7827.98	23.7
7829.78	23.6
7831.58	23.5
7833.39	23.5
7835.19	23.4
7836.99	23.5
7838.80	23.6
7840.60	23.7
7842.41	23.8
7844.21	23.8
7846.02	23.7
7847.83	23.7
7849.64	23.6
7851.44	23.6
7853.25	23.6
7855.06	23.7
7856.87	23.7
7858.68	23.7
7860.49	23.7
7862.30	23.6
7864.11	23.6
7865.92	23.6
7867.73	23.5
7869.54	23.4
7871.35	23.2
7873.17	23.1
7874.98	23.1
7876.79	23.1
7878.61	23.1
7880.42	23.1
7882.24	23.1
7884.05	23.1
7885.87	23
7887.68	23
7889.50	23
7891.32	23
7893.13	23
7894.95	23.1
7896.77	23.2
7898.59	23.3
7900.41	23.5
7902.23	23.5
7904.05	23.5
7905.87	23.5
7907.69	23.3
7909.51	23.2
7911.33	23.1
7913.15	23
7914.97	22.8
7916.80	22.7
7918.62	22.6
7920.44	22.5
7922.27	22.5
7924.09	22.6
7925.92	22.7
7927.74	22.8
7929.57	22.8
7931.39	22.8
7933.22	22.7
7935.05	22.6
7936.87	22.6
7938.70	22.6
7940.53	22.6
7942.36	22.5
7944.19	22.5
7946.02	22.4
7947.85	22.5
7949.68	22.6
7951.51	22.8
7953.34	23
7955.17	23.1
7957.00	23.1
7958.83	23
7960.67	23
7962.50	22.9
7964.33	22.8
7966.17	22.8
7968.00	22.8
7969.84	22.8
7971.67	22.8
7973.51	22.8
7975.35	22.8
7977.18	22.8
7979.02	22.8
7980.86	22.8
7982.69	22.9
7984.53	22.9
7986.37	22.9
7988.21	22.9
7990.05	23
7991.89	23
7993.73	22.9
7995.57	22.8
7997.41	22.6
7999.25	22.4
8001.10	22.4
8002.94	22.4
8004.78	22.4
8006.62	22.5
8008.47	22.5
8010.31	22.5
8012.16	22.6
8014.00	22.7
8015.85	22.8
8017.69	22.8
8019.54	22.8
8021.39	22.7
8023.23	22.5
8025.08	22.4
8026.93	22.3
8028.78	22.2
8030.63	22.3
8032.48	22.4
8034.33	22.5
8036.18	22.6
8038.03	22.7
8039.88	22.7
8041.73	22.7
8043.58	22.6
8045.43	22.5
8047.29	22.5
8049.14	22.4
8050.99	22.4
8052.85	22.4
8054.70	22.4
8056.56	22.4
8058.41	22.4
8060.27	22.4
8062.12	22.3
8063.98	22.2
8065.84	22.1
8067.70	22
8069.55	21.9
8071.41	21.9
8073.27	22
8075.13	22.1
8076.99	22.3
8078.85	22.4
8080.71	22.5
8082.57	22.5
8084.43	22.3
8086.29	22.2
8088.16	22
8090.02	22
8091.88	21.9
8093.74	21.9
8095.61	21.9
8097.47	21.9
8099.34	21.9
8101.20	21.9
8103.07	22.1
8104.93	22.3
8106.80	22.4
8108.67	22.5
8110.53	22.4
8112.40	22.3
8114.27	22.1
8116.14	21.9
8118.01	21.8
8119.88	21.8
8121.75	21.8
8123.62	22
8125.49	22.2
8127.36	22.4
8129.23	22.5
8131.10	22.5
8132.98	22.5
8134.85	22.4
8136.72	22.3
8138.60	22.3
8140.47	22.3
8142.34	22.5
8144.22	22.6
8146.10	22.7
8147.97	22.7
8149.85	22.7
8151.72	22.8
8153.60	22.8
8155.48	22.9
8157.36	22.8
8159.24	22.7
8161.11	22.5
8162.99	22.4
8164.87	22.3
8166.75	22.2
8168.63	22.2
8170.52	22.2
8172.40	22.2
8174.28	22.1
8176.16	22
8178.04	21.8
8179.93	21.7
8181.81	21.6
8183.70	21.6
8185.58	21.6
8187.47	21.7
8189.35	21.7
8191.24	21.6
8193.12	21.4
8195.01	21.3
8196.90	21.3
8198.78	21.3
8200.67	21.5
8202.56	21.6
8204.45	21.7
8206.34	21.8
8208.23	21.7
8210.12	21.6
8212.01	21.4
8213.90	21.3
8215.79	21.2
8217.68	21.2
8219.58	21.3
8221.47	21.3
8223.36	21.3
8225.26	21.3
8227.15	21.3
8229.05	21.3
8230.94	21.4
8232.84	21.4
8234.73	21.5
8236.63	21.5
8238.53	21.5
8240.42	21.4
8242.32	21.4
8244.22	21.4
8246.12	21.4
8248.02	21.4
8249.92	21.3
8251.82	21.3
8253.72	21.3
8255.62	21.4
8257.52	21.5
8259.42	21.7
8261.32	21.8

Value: 22.1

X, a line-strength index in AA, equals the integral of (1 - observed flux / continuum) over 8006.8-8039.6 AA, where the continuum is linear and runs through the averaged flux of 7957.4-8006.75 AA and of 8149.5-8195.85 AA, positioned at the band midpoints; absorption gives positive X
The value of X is 0.13 AA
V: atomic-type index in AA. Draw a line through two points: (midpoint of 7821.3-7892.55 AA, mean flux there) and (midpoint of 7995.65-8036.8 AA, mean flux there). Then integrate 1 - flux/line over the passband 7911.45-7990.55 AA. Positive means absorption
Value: 0.44 AA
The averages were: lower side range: 23.4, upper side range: 22.5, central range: 22.8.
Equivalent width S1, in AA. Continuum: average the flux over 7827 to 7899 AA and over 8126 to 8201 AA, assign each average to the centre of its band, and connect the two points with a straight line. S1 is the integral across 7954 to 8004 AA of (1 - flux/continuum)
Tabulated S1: 0.2 AA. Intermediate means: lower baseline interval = 23.4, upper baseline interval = 22.2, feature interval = 22.8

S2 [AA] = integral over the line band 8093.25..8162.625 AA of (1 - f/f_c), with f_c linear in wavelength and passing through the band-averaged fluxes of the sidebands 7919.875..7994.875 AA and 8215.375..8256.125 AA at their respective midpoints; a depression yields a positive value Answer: -1.4 AA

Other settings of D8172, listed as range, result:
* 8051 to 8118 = 22.2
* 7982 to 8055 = 22.6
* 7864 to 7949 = 23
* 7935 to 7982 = 22.8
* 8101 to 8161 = 22.4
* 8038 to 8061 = 22.5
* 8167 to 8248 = 21.5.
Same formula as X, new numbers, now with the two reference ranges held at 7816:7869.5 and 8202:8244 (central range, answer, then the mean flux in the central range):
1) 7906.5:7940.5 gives 0.54 AA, 22.8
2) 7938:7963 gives 0.25 AA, 22.8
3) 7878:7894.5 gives 0.22 AA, 23.1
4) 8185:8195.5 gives 0.03 AA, 21.6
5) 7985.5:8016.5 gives 0.05 AA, 22.7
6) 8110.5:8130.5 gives -0.08 AA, 22.1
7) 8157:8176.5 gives -0.52 AA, 22.3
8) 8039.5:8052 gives -0.05 AA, 22.5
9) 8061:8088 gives 0.10 AA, 22.2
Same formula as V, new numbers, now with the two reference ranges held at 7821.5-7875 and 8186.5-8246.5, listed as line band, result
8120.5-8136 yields -0.2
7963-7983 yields 0.0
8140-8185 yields -1.2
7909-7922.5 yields 0.2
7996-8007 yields 0.1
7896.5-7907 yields -0.1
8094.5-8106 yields 0.1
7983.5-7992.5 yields -0.1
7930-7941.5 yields 0.2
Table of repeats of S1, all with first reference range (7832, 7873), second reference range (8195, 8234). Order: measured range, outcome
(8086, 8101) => 0.13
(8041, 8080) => 0.06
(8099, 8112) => -0.10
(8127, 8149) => -0.61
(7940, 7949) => 0.21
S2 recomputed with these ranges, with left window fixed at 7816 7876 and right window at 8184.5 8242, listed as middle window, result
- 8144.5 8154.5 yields -0.4 AA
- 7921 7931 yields 0.2 AA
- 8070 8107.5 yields 0.1 AA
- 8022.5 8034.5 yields 0.1 AA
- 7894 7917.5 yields 0.0 AA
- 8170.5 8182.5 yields -0.2 AA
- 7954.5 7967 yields 0.0 AA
